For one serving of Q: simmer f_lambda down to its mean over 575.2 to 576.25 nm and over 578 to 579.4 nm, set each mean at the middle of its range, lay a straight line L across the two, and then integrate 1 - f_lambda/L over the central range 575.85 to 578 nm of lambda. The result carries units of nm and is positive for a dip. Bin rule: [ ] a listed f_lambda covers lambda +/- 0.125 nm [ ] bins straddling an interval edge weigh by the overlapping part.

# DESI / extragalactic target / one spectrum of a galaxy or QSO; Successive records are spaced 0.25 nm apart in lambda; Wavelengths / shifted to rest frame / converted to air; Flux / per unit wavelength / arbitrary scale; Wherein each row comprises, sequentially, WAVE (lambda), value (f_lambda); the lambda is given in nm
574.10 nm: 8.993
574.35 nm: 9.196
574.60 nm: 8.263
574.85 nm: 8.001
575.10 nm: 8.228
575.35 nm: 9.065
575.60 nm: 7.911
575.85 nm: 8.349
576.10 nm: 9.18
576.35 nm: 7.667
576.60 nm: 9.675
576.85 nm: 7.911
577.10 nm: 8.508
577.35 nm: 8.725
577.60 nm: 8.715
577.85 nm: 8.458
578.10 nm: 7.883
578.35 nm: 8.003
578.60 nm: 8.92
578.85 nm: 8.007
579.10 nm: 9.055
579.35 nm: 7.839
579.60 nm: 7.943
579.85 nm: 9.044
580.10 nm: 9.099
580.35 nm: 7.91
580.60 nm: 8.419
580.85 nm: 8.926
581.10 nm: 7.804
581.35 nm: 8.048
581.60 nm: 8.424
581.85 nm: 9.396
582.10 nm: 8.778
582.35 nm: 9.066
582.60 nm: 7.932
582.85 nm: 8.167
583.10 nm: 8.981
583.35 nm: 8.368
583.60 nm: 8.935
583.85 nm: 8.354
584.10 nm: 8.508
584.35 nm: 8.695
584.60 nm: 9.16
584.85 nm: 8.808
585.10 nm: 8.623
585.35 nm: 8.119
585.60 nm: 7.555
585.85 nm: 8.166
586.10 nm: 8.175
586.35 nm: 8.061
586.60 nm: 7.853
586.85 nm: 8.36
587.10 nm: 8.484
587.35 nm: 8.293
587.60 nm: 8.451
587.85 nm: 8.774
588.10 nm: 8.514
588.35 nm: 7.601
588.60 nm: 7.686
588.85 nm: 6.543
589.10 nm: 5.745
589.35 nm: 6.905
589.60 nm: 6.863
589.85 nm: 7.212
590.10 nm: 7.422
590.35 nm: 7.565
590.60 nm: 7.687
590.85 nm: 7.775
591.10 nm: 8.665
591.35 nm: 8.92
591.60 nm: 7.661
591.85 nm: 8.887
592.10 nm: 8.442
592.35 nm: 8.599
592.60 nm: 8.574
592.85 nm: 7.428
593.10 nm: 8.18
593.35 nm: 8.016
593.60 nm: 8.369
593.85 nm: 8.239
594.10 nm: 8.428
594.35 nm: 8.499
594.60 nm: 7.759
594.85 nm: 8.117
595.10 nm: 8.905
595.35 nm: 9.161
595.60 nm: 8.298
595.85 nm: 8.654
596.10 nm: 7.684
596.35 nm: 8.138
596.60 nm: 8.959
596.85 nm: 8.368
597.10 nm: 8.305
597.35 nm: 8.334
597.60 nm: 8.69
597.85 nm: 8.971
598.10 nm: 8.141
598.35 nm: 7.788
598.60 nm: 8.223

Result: -0.03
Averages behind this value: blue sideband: 8.59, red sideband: 8.32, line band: 8.58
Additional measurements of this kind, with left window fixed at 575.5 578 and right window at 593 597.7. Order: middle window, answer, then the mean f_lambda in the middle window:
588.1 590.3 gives 0.344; 7.1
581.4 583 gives -0.026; 8.61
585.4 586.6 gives 0.065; 7.98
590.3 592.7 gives 0.030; 8.3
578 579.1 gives 0.024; 8.31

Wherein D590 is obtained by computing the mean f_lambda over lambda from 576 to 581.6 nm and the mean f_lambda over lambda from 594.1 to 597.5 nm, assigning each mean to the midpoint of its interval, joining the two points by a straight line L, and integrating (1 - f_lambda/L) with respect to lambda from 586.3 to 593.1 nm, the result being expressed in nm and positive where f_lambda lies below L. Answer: 0.42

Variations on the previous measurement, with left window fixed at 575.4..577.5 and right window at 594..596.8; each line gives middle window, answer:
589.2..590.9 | 0.23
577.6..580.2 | 0.02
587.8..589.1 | 0.14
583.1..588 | 0.03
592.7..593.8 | 0.05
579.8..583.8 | -0.04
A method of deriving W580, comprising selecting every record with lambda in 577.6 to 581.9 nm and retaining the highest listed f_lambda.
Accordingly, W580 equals 9.396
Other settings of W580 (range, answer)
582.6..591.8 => 9.16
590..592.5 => 8.92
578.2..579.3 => 9.055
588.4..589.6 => 7.686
